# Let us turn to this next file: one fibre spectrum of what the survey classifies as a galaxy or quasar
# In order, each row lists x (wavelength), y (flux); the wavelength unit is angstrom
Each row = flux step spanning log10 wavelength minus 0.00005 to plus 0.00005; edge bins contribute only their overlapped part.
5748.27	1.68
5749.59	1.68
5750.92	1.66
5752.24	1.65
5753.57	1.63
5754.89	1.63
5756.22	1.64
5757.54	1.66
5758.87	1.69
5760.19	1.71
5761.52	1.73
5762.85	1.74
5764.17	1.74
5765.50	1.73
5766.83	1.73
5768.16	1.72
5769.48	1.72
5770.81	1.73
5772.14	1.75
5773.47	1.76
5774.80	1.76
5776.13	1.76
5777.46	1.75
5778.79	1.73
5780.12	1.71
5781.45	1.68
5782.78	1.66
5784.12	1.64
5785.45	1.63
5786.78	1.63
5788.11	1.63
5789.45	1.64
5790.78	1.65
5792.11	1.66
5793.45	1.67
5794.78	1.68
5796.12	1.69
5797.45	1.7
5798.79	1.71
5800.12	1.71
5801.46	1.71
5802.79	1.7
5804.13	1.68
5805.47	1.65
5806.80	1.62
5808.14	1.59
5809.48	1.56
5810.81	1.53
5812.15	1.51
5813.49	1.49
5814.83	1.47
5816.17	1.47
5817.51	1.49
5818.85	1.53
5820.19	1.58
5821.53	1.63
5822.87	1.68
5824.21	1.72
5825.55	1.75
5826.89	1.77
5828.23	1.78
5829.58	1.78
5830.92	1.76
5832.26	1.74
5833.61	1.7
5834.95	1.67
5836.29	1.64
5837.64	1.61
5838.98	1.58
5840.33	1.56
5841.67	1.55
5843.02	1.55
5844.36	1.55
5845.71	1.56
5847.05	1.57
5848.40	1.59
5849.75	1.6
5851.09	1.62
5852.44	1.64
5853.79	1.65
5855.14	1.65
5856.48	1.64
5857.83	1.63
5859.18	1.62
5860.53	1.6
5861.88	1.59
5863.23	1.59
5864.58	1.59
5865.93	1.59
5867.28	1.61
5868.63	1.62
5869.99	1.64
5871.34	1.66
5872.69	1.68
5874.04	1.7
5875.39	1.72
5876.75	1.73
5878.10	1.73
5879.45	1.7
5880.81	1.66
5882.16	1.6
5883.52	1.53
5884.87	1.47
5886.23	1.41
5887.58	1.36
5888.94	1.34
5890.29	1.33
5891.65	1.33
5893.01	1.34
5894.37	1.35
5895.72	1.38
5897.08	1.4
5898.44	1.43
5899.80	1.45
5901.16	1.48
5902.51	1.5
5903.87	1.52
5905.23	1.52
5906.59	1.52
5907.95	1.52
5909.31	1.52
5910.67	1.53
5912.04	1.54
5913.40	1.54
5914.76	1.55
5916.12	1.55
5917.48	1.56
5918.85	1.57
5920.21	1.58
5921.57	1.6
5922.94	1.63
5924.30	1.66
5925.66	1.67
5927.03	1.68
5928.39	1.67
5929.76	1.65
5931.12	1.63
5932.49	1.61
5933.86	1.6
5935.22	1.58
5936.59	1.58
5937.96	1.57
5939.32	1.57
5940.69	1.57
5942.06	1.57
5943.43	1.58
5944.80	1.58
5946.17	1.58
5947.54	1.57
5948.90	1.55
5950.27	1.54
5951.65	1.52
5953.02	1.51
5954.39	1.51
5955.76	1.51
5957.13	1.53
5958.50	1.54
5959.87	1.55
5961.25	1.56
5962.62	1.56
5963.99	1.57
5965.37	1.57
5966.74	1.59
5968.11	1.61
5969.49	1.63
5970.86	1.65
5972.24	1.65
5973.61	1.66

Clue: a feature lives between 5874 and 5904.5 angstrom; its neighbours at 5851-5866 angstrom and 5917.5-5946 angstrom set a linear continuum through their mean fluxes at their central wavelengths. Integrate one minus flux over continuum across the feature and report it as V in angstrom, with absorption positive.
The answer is 2.25 angstrom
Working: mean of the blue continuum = 1.62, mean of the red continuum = 1.61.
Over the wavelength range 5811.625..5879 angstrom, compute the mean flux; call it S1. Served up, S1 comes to 1.63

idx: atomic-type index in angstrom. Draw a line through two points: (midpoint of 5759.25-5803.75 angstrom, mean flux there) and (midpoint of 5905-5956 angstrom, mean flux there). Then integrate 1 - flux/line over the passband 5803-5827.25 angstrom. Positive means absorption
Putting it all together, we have 1.1 angstrom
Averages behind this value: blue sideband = 1.7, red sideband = 1.57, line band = 1.6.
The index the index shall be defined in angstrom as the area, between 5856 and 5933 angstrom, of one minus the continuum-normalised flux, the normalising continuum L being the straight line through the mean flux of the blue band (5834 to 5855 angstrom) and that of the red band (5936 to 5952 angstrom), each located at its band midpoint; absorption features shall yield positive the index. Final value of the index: 1.18 angstrom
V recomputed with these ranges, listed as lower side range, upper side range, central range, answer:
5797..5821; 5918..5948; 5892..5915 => 1.9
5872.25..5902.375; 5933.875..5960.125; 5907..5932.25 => -1.0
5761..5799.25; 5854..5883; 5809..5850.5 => 1.4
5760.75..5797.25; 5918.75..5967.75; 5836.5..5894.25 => 2.2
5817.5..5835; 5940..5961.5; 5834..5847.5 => 0.7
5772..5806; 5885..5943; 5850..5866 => -0.2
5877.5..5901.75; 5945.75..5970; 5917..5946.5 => -1.7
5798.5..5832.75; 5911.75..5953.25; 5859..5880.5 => -0.5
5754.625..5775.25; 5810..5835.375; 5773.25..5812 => 0.2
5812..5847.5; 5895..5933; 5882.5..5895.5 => 1.5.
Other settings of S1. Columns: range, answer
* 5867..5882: 1.68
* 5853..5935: 1.56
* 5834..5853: 1.59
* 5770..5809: 1.68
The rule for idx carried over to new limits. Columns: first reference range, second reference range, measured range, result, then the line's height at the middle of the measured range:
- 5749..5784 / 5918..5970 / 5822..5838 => -0.5 angstrom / 1.66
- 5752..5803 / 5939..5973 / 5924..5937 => -0.4 angstrom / 1.59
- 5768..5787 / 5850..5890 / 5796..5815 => 0.6 angstrom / 1.68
